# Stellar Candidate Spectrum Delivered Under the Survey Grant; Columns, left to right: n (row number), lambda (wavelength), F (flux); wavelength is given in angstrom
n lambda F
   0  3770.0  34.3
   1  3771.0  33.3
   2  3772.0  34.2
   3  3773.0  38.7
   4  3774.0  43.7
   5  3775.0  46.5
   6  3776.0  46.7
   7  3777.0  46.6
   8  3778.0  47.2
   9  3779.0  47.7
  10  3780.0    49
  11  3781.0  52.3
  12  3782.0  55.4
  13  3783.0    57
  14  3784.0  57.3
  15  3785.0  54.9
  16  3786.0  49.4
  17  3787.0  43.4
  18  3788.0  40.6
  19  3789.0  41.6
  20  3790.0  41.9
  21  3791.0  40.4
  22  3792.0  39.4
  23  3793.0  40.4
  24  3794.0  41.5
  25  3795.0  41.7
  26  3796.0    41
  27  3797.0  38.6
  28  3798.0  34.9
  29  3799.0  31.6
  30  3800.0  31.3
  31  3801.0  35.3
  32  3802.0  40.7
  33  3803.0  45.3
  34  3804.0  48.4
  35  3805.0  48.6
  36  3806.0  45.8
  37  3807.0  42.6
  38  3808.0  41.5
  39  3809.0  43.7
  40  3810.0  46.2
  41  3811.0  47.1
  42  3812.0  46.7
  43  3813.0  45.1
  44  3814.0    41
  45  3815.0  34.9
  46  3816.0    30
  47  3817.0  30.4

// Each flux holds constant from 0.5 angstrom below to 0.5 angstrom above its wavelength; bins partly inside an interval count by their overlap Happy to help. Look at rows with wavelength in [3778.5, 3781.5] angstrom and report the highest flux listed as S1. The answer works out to 52.3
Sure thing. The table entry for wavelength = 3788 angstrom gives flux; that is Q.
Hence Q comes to 40.6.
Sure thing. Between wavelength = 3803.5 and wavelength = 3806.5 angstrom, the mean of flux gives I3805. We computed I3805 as 47.6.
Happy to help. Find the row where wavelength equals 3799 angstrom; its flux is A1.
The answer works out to 31.6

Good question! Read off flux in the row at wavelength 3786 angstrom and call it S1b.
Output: 49.4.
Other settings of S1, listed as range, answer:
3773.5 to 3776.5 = 46.7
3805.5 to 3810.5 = 46.2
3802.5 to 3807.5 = 48.6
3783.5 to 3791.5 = 57.3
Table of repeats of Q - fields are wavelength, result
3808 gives 41.5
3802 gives 40.7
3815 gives 34.9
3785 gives 54.9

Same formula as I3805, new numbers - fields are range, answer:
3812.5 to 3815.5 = 40.3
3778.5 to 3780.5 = 48.4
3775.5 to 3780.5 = 47.4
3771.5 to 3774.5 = 38.9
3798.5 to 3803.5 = 36.8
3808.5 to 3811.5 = 45.7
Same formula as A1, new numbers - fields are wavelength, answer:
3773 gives 38.7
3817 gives 30.4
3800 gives 31.3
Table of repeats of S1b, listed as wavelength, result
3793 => 40.4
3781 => 52.3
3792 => 39.4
